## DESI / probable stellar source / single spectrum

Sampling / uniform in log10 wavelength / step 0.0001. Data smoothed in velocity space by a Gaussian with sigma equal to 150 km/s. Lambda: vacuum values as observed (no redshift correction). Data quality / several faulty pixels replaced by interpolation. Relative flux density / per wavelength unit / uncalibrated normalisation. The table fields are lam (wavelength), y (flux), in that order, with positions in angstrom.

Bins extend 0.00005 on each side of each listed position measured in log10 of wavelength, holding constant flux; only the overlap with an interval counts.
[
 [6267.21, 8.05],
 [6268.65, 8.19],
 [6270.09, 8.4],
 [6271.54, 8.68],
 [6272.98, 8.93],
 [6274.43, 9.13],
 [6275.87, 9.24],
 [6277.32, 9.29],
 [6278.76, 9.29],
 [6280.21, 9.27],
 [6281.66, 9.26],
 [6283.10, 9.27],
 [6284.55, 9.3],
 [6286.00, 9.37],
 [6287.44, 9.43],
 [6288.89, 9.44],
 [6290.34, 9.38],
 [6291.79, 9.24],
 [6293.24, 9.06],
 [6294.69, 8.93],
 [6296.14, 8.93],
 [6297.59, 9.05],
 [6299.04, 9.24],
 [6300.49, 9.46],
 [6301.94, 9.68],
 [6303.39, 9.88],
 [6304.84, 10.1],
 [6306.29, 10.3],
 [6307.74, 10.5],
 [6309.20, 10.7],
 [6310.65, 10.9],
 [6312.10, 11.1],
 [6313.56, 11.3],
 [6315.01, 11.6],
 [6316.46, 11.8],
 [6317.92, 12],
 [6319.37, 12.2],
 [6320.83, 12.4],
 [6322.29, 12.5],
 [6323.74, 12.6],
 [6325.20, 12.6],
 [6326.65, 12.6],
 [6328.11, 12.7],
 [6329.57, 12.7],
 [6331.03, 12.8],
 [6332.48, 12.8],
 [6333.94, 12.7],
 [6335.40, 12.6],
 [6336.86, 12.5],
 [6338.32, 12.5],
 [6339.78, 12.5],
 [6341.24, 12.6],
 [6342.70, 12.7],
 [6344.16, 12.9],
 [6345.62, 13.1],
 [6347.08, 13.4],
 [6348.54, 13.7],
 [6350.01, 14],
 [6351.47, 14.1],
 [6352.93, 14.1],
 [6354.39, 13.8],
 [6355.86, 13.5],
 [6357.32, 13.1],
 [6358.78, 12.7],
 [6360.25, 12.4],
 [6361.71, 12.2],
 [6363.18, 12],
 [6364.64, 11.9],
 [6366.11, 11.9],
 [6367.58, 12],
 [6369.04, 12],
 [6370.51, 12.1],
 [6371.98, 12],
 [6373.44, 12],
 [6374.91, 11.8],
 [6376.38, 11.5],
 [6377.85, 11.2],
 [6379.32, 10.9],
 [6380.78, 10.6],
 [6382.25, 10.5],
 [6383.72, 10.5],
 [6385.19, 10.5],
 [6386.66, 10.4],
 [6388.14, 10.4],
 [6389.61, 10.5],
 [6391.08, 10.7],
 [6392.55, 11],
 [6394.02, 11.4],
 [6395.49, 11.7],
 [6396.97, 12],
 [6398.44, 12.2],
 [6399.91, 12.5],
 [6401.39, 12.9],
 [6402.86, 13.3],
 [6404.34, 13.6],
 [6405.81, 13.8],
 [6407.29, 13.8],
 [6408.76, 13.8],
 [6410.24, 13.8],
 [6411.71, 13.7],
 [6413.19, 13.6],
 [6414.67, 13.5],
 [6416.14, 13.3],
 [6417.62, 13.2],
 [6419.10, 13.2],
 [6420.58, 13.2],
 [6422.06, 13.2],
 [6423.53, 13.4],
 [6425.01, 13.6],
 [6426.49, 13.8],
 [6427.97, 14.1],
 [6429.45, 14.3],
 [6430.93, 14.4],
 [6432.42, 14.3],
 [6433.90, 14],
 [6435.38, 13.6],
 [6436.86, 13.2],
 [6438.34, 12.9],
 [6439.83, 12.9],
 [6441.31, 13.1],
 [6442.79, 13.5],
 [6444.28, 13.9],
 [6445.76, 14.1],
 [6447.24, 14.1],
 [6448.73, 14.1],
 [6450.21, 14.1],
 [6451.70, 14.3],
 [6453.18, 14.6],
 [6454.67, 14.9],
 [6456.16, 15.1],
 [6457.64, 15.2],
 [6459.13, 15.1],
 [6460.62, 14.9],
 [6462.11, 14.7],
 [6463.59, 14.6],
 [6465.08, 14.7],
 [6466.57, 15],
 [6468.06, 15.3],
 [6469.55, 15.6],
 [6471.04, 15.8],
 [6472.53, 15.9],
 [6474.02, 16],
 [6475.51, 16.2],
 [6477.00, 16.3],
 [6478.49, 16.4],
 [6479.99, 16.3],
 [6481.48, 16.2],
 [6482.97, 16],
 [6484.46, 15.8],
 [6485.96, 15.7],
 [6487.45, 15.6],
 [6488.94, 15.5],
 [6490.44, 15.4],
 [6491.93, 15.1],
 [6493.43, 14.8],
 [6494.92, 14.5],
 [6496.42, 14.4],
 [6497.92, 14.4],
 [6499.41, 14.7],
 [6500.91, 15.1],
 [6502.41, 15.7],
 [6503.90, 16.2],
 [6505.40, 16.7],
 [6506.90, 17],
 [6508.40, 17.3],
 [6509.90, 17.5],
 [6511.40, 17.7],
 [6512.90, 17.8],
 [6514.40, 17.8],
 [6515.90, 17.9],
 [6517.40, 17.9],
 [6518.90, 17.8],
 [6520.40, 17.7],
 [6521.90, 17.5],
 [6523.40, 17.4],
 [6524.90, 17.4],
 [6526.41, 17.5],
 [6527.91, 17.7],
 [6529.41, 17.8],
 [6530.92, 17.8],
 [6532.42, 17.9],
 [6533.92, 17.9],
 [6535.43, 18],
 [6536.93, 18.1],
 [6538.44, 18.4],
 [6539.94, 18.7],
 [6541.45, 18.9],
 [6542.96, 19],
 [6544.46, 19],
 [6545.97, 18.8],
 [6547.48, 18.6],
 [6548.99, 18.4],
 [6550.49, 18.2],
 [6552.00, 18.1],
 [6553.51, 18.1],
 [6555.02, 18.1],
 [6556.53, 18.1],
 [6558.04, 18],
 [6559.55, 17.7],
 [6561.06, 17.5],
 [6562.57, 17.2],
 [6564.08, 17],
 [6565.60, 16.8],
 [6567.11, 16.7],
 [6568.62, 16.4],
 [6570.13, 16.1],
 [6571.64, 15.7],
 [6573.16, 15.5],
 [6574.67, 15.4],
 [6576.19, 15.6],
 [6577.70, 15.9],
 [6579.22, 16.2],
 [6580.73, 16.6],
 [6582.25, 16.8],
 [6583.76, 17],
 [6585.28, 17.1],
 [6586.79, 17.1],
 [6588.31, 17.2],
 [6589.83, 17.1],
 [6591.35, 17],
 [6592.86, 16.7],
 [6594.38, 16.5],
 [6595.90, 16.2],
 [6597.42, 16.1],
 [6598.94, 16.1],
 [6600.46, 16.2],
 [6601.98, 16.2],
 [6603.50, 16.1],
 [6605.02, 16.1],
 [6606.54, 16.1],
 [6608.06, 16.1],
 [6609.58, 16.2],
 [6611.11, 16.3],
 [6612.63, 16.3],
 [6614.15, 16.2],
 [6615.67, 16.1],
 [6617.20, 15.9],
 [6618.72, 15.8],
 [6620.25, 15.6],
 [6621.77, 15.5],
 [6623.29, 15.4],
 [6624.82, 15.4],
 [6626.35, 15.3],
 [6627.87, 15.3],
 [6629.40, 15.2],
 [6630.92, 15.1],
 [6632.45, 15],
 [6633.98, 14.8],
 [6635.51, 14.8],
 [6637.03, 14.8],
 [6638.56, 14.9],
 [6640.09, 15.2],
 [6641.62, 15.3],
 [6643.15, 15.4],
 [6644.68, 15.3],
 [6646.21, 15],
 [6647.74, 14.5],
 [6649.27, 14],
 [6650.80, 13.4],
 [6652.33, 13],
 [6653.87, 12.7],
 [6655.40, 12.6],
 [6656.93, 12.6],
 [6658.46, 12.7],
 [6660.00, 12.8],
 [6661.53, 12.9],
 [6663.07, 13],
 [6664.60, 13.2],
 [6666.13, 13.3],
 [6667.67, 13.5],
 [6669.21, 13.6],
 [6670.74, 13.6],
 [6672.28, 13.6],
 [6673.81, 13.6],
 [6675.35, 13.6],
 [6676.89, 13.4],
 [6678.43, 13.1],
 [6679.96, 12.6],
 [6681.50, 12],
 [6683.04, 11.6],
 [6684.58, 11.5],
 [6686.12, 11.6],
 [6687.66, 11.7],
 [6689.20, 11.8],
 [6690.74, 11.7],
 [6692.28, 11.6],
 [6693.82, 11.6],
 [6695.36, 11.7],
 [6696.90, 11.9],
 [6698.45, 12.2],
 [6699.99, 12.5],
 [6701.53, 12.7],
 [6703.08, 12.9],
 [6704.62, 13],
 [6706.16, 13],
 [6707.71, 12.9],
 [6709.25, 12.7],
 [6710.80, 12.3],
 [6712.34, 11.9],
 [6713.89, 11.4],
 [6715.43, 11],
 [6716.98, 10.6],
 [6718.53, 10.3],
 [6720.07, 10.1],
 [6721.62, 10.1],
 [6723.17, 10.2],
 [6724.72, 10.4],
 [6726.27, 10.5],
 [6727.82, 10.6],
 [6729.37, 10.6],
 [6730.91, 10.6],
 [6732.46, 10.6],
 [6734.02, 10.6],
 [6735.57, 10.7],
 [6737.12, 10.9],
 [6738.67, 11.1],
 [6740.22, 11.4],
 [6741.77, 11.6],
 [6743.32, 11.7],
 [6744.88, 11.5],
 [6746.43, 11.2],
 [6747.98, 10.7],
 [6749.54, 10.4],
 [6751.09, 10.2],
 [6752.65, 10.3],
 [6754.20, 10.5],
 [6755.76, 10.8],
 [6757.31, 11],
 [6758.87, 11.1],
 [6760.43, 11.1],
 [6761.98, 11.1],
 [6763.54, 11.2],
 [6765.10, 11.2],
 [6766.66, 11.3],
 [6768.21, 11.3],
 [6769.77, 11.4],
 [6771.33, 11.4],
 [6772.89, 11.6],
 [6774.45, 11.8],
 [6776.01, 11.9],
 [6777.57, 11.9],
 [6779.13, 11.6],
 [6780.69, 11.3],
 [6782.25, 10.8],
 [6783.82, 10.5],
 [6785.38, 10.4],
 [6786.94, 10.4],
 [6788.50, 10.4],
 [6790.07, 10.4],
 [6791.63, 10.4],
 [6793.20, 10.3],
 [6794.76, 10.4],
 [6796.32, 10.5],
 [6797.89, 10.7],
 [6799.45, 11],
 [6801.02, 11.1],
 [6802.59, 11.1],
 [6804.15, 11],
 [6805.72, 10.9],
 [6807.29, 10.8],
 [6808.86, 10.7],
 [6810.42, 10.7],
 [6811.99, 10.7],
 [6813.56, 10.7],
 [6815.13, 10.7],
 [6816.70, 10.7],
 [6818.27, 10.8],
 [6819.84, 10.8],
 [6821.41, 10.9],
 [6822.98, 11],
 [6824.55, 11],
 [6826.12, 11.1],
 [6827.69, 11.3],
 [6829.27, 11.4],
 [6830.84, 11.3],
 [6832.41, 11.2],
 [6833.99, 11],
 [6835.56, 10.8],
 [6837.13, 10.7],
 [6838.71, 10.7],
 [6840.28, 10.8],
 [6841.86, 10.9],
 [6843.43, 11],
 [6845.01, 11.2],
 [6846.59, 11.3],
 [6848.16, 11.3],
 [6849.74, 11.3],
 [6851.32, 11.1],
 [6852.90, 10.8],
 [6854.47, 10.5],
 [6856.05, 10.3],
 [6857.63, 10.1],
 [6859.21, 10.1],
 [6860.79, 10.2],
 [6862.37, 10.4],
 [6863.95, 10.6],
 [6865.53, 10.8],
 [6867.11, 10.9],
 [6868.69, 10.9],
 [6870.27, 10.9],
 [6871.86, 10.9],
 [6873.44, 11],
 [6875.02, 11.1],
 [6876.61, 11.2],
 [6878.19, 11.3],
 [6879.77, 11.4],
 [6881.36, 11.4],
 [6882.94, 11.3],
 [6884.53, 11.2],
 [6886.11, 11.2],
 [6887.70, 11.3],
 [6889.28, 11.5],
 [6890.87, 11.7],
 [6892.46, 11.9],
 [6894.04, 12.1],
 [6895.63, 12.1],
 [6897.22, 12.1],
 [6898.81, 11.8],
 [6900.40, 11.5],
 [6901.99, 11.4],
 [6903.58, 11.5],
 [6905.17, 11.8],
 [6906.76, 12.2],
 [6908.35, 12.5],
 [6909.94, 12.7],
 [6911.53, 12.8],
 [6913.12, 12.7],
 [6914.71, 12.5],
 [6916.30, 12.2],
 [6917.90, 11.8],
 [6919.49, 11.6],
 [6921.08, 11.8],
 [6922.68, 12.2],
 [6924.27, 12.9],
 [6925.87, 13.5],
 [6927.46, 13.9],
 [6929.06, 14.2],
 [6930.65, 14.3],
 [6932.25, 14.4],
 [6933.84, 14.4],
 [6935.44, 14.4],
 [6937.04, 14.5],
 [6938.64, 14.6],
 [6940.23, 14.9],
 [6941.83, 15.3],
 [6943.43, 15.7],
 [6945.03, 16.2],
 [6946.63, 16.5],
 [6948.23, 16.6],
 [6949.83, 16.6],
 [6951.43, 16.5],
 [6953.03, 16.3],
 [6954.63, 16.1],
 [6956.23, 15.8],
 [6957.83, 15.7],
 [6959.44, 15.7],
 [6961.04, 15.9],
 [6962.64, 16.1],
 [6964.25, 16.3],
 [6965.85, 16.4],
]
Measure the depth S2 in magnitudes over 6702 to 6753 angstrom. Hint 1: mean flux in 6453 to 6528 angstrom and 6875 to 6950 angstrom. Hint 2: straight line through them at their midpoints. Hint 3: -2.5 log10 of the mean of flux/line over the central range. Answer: 0.27 mag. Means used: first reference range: 16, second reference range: 12.9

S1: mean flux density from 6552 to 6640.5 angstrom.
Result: 16.2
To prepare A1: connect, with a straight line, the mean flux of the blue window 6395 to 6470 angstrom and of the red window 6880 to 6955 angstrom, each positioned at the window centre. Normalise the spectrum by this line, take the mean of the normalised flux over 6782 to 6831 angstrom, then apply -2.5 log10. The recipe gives 0.234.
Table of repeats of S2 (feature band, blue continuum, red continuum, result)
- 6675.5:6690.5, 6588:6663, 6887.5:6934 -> 0.20 mag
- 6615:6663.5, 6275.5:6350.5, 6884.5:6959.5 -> -0.17 mag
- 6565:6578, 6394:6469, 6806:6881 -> -0.24 mag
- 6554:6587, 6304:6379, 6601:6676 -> -0.19 mag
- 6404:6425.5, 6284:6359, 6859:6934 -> -0.16 mag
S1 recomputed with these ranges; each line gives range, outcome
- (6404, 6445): 13.6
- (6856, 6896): 11.1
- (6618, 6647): 15.2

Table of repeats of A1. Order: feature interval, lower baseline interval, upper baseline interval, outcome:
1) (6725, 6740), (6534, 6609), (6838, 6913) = 0.29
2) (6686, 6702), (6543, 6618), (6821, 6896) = 0.21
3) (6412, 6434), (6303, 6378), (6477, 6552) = 0.07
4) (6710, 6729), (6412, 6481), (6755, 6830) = 0.09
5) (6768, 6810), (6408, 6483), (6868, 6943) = 0.18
